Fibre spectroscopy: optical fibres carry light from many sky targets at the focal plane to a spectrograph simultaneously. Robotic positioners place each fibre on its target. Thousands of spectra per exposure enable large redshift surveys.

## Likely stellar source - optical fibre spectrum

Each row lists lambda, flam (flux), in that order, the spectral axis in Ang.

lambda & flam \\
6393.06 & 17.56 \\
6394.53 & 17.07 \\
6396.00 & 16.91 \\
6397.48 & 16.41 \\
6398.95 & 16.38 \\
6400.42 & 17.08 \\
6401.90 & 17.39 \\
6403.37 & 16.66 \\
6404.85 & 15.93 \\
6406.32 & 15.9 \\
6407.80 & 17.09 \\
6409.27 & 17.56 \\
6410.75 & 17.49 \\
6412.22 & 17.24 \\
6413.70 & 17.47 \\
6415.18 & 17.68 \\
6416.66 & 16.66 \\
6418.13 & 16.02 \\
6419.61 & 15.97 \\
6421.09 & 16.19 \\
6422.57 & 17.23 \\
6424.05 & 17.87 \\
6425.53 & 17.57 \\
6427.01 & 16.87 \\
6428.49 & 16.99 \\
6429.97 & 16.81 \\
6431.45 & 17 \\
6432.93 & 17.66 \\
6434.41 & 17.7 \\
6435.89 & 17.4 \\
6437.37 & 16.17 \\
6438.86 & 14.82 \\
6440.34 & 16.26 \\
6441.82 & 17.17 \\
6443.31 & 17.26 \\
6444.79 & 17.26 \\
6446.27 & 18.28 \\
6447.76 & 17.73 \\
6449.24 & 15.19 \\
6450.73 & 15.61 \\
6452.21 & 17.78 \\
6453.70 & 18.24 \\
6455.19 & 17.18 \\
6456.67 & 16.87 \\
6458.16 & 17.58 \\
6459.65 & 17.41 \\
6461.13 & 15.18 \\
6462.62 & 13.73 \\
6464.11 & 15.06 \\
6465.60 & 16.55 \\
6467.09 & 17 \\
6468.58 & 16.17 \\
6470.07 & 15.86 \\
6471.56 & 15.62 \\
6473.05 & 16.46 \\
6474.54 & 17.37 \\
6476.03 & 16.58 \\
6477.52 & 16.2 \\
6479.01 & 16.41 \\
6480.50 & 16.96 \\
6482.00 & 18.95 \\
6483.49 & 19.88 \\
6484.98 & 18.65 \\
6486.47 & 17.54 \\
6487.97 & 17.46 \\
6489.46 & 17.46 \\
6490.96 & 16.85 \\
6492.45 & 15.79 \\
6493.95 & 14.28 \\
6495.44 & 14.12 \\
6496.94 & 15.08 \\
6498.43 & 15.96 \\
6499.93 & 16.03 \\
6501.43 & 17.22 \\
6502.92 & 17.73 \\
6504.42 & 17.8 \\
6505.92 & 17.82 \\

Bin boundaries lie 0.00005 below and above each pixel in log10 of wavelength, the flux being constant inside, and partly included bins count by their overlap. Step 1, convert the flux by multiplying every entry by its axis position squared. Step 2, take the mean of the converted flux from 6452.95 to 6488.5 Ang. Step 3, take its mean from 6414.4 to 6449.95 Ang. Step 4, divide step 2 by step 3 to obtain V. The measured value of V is 1.01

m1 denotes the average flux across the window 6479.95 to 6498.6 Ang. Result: 16.9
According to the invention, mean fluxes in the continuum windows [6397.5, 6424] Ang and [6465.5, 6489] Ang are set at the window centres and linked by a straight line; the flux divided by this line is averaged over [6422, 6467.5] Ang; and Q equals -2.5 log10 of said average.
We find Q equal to 0.01 mag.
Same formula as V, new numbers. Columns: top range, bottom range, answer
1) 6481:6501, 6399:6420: 1.02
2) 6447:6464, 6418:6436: 0.98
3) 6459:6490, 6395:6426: 1.01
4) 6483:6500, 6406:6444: 1.00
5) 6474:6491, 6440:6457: 1.04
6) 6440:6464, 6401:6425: 1.00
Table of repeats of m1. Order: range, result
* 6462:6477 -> 16.1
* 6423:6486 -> 16.9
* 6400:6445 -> 16.9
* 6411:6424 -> 16.9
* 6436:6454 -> 16.8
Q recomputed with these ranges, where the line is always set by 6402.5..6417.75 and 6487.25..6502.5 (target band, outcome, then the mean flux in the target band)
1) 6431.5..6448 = -0.03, 17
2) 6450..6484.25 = -0.02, 16.7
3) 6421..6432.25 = -0.02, 17.1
